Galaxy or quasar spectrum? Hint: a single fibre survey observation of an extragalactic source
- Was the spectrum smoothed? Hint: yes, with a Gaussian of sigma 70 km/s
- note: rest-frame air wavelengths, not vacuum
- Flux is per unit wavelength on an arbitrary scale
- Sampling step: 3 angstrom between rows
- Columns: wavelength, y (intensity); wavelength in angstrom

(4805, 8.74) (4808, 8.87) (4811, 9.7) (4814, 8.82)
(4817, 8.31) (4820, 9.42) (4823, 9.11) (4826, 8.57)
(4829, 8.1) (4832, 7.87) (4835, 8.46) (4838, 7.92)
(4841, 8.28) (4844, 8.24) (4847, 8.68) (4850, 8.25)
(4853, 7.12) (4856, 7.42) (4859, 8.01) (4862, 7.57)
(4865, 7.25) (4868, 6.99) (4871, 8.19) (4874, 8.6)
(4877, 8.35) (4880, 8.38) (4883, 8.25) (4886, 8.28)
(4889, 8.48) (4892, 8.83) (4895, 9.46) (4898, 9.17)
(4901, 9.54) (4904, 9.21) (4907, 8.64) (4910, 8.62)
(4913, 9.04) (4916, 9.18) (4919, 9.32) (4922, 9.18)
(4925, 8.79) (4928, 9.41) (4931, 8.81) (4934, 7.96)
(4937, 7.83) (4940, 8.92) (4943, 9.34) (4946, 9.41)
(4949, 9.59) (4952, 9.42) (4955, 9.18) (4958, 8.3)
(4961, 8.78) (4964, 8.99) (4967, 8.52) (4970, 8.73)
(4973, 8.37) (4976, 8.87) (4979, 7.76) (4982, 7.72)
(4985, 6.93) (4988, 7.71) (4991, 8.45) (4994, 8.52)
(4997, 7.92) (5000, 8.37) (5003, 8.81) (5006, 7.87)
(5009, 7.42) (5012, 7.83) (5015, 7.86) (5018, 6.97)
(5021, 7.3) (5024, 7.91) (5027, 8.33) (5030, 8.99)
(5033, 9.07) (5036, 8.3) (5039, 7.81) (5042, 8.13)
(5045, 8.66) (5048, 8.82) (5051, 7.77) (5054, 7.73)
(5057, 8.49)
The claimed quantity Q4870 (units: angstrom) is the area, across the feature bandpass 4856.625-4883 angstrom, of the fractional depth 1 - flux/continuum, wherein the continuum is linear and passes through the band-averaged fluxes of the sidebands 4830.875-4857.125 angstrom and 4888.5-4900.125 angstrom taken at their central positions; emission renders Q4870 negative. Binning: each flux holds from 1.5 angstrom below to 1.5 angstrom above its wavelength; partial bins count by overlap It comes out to 2.0 angstrom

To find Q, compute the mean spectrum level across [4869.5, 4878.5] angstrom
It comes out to 8.38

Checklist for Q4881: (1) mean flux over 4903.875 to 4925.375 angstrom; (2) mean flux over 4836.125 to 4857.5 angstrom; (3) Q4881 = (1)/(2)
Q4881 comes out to 1.12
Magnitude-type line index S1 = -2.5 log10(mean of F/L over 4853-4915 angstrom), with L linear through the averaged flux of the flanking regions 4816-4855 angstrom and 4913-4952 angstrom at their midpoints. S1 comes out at 0.035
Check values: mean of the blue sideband 8.32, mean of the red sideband 9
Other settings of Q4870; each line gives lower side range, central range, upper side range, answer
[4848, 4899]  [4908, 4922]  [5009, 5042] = -1.60 angstrom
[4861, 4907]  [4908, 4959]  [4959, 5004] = -3.61 angstrom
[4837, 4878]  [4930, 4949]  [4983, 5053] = -1.86 angstrom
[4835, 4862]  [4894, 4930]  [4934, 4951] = -2.05 angstrom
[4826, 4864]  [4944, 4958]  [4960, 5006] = -1.82 angstrom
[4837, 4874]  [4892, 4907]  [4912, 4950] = -1.26 angstrom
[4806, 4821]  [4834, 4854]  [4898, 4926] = 1.93 angstrom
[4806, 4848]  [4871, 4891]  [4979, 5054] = 0.13 angstrom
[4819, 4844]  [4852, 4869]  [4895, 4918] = 2.49 angstrom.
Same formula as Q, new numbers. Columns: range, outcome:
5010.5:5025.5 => 7.57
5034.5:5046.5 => 8.22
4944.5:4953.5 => 9.47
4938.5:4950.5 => 9.31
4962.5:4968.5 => 8.76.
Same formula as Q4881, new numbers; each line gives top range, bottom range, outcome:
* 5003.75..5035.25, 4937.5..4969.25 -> 0.89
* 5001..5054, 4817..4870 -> 1.00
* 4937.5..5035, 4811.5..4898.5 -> 1.01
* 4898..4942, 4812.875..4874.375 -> 1.09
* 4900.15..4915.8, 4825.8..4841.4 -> 1.10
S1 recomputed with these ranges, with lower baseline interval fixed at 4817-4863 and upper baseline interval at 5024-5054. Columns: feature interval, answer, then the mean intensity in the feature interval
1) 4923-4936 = -0.056 mag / 8.72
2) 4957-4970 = -0.046 mag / 8.67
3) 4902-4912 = -0.077 mag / 8.87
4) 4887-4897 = -0.082 mag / 8.9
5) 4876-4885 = -0.010 mag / 8.32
